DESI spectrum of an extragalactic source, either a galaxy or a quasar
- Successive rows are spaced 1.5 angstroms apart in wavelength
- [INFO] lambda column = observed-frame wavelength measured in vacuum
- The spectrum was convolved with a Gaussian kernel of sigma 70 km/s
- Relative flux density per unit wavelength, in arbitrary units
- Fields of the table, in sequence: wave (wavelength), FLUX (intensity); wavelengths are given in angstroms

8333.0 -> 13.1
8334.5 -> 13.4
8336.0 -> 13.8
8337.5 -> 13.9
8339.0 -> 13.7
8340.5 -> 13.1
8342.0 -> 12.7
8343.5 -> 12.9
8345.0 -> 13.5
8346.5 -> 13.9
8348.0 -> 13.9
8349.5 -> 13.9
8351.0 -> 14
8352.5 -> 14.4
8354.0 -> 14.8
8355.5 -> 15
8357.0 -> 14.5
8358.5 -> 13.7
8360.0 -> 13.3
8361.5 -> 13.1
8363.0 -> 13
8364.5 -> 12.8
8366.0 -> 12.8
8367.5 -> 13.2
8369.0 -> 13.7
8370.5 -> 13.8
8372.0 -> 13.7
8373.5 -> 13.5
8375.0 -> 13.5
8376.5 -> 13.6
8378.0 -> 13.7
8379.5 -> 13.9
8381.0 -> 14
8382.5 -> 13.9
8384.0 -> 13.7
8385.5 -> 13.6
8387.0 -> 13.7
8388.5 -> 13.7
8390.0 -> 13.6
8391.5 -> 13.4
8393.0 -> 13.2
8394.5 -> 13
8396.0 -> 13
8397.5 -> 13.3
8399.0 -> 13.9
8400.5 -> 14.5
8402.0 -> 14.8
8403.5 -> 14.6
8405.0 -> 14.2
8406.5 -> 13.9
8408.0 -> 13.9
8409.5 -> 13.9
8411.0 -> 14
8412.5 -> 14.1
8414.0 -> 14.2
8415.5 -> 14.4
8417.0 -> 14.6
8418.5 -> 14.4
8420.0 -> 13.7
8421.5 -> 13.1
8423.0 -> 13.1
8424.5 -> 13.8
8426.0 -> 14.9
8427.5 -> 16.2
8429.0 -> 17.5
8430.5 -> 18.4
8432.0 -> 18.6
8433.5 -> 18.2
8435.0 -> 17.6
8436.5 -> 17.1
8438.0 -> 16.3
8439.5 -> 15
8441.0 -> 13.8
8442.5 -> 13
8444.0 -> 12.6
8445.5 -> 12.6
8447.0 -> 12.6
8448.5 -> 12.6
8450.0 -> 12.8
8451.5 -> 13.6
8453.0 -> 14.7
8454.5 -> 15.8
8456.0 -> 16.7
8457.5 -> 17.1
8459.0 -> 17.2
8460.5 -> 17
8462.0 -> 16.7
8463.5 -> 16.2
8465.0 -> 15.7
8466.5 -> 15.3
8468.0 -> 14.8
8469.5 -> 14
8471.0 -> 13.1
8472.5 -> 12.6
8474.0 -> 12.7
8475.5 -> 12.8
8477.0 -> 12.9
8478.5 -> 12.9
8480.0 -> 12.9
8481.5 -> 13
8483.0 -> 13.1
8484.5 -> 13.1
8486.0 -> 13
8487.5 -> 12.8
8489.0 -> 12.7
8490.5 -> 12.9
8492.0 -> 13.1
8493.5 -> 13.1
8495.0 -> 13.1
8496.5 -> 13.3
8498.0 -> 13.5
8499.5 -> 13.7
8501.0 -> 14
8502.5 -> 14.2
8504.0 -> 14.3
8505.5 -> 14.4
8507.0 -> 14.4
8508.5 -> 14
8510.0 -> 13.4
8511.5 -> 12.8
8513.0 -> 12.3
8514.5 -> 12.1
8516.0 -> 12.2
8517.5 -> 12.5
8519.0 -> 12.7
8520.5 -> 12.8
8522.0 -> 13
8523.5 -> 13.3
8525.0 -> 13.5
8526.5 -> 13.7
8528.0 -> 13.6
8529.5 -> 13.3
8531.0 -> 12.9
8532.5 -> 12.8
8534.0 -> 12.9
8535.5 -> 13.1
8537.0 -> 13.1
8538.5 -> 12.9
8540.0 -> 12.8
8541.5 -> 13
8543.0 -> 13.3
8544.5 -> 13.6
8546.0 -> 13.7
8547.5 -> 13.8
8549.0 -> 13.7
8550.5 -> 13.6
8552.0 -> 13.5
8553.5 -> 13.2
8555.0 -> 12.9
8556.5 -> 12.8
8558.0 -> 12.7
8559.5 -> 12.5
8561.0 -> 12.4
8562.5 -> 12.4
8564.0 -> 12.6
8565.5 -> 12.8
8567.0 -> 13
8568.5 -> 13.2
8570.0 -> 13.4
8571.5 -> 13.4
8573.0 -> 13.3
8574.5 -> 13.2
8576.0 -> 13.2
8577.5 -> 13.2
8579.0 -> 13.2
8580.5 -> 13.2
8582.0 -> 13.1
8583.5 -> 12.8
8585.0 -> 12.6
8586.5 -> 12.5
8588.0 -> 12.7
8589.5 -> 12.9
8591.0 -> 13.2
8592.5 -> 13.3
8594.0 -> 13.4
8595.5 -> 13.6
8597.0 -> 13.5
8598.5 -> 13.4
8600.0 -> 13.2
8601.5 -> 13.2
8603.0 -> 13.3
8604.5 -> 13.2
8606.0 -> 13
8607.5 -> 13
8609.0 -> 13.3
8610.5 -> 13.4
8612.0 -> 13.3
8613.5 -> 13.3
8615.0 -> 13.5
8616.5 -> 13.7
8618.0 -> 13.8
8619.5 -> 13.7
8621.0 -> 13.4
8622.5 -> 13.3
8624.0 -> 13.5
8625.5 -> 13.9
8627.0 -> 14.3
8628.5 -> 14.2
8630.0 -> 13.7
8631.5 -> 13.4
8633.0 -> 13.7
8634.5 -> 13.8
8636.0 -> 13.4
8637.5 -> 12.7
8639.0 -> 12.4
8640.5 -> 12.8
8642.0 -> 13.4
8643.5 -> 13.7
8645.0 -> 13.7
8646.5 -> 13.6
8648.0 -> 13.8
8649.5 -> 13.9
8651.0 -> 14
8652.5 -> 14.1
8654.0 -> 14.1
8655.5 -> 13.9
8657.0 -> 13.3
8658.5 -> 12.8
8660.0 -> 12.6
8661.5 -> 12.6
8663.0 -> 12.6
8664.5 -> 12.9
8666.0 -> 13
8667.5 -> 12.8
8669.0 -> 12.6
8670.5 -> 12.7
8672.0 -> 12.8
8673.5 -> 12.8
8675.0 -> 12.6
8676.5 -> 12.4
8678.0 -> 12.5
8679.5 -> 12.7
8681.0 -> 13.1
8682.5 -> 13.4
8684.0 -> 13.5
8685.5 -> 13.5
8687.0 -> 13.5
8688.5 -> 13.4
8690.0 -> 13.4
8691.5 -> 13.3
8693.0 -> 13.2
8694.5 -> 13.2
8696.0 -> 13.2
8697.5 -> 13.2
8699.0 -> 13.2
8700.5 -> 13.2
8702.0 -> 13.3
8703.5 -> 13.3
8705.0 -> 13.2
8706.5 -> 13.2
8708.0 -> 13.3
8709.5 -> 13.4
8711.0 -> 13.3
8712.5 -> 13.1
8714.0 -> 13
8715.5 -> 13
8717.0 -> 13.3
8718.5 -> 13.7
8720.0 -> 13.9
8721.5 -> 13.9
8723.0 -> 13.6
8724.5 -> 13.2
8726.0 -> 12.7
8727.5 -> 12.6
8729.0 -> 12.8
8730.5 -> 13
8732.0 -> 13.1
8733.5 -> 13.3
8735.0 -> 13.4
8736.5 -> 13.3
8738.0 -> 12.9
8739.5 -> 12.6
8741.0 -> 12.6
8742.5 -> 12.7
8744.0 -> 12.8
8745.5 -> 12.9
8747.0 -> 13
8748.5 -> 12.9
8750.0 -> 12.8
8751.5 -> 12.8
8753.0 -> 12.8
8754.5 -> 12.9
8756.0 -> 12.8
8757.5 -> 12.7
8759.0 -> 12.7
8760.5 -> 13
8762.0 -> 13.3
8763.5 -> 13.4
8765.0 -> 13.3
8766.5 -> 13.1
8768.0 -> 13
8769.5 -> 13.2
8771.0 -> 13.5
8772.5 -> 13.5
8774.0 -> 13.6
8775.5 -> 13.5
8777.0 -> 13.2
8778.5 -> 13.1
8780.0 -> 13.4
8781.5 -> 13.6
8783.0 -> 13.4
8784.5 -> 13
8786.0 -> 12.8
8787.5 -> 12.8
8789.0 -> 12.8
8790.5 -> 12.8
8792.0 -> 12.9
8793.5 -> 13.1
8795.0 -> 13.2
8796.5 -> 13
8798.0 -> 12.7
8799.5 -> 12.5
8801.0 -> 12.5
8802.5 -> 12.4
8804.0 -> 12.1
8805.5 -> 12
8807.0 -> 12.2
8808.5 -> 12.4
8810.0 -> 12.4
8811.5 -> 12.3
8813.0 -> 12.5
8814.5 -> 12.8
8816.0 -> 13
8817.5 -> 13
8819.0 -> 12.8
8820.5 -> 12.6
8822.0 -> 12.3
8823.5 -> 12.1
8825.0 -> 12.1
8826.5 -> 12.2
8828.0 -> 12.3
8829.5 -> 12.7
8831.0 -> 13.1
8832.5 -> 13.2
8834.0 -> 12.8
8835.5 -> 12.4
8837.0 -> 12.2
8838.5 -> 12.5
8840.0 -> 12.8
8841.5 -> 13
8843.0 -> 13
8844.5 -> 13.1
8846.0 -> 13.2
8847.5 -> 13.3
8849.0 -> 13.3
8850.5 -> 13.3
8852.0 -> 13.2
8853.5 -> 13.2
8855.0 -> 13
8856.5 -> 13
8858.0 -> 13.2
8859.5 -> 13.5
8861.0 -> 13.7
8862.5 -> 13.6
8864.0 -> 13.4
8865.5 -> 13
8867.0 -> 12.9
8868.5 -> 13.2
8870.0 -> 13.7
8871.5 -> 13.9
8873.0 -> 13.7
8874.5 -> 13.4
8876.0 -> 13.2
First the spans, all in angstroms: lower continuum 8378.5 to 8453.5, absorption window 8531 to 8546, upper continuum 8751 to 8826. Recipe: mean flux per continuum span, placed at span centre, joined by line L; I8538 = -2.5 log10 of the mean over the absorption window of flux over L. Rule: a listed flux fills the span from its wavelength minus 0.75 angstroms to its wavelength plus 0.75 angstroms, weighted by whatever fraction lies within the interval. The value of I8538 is 0.06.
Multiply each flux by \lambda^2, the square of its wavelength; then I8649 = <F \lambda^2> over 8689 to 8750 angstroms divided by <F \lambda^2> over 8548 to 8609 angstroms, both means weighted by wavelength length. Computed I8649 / 1.0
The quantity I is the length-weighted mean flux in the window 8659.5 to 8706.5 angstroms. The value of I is 13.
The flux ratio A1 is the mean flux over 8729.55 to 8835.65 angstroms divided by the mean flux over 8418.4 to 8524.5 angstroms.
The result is 0.91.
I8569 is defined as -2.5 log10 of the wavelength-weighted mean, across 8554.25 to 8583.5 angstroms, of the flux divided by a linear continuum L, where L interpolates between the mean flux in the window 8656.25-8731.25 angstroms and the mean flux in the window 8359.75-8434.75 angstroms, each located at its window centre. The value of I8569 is 0.047 mag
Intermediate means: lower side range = 14.2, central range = 13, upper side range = 13.1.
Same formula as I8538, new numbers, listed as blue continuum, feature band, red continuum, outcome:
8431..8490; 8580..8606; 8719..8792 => 0.06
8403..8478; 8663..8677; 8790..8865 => 0.07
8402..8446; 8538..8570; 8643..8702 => 0.07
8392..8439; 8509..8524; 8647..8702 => 0.12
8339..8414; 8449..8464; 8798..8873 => -0.16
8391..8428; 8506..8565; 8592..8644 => 0.05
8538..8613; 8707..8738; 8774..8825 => -0.03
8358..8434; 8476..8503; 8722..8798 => 0.05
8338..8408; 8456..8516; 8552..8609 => -0.04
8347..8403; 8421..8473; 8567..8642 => -0.12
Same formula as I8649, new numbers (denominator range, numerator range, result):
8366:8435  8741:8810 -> 0.99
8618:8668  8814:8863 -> 1.00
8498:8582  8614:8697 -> 1.04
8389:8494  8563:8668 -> 0.97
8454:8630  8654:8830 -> 1.01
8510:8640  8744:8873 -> 1.04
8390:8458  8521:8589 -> 0.93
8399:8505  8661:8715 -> 0.96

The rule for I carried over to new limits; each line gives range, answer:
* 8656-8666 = 12.8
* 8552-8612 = 13.1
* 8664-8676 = 12.8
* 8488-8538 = 13.2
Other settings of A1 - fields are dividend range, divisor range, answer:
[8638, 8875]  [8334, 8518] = 0.93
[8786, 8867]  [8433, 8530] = 0.92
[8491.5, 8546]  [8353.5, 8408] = 0.97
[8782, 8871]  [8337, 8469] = 0.90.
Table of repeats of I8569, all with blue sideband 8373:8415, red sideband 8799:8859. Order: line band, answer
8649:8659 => -0.05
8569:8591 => 0.02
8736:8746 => 0.01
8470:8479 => 0.06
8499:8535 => 0.02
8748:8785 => -0.02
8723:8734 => 0.00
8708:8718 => -0.02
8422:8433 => -0.17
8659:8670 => 0.03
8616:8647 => -0.03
